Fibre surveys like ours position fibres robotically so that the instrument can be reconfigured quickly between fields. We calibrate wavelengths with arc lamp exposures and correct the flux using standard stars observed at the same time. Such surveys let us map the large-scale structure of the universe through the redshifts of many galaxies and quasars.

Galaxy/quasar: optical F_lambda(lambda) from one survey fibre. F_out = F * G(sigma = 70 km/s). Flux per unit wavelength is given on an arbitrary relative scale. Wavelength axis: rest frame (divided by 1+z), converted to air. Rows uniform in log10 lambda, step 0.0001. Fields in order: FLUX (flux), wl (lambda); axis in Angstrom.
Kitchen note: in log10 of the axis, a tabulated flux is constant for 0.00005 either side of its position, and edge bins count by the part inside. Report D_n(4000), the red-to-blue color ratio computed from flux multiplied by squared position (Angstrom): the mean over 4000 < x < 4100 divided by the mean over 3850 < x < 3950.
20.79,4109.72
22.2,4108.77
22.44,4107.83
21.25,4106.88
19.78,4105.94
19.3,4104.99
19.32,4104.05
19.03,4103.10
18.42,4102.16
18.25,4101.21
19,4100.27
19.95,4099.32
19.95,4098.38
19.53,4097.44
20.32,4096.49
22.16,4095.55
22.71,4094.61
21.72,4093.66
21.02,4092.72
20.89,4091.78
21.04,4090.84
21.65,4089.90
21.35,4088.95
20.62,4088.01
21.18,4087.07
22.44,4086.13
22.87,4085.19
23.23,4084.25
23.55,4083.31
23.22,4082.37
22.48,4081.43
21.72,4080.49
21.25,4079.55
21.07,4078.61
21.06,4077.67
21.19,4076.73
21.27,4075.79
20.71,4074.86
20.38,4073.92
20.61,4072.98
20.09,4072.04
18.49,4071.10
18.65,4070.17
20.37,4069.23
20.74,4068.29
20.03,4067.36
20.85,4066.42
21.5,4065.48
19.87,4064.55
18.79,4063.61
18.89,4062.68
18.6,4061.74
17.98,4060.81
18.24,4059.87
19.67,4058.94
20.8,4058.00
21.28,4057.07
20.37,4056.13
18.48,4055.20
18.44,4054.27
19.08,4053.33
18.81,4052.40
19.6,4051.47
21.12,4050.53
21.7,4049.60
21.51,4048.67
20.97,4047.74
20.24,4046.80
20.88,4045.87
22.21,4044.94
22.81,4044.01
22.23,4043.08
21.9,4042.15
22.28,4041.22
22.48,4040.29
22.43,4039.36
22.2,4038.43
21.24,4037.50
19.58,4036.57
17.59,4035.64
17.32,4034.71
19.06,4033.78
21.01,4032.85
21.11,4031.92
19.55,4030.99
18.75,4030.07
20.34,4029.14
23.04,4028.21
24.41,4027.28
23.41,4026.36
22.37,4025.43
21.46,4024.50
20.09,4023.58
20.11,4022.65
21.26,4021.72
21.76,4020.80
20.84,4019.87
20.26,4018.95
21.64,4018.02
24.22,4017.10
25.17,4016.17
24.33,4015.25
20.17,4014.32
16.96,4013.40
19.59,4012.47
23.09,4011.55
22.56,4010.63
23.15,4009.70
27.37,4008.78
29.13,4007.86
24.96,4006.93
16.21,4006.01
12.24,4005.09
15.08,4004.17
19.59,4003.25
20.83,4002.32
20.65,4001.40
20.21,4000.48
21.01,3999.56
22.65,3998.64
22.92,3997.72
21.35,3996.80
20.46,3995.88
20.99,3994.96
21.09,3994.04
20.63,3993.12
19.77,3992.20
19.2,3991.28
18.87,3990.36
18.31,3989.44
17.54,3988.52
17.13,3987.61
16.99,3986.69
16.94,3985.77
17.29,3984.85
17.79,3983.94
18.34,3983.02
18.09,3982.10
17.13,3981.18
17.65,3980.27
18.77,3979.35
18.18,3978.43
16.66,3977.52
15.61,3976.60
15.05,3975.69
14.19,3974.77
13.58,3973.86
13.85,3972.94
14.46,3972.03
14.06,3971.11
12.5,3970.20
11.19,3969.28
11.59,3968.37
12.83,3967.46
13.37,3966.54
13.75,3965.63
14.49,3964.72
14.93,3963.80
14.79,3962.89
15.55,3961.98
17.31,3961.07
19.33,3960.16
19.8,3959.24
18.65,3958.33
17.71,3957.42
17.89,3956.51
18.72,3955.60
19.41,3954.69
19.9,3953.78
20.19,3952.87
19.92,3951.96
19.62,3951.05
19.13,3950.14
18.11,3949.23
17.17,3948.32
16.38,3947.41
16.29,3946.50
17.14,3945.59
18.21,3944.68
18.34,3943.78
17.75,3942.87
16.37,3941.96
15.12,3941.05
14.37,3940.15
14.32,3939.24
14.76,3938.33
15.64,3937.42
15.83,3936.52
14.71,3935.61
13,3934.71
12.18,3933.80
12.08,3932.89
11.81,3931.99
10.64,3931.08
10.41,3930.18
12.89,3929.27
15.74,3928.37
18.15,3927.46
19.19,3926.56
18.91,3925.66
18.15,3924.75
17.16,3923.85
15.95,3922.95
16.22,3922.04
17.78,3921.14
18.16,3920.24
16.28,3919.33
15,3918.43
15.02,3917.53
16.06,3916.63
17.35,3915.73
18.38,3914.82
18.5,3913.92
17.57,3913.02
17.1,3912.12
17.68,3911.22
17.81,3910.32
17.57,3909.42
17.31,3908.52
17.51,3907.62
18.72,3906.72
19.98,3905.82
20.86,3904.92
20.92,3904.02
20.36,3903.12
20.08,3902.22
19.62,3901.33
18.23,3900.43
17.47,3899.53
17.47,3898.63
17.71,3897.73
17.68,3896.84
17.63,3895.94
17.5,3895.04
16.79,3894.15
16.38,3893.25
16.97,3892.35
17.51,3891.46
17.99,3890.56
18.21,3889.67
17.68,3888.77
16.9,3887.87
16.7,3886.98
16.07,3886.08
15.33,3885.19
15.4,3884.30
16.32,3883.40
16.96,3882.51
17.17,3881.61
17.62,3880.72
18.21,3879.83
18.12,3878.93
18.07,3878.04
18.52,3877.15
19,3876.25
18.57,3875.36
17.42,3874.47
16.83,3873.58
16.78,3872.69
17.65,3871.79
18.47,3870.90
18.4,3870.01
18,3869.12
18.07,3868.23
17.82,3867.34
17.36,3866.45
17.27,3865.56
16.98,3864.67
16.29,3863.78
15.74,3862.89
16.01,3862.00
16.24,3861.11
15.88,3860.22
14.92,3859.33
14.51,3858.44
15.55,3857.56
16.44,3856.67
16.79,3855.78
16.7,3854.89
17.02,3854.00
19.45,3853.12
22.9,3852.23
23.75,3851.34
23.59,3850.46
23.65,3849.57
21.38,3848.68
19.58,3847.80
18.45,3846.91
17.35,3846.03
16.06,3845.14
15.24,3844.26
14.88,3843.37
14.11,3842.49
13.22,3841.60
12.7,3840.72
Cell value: 1.32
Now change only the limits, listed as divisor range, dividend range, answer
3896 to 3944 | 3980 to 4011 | 1.24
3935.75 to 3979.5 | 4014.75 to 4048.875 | 1.36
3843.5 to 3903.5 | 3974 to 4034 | 1.21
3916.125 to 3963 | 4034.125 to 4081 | 1.31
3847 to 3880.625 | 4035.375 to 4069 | 1.25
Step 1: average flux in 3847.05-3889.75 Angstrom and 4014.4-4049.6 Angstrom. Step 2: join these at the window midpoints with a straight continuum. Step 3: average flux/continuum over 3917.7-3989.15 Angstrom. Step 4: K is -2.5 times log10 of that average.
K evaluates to 0.21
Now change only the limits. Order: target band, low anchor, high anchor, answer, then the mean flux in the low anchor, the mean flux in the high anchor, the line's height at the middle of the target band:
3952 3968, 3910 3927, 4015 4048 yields 0.11 mag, 17.3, 21.4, 18.8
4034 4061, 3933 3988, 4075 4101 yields -0.04 mag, 16.3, 21.4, 19.8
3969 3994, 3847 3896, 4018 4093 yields 0.17 mag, 17.7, 20.8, 19.6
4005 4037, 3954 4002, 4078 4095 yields -0.12 mag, 17.4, 21.9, 19.1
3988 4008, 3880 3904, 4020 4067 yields -0.02 mag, 17.5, 20.6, 19.7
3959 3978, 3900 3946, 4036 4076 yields 0.22 mag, 16.6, 20.4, 17.9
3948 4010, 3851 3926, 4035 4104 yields 0.07 mag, 17.6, 20.7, 19.1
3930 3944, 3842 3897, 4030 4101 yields 0.29 mag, 17.5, 20.7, 18.6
